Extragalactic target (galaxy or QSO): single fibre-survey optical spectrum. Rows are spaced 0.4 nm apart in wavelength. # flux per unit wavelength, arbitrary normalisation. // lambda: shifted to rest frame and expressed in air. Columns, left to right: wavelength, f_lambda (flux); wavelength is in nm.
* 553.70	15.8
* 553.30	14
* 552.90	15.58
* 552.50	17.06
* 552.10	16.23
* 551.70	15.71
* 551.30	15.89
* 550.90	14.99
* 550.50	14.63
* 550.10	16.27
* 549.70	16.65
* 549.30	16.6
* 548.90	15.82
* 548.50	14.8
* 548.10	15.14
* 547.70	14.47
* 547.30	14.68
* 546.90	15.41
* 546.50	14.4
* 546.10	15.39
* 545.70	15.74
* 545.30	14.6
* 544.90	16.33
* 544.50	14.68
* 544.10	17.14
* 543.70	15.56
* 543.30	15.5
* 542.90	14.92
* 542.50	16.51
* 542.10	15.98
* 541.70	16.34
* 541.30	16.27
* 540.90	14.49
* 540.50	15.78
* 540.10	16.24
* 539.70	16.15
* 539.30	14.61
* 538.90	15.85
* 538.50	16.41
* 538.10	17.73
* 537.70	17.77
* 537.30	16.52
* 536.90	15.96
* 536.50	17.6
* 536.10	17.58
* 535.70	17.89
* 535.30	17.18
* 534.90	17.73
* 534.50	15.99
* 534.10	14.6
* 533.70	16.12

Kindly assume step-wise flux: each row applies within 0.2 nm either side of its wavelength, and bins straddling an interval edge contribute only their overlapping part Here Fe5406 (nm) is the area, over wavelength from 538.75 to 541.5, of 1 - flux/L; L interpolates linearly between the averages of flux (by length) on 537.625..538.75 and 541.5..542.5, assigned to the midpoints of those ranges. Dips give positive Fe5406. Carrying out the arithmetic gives 0.18 nm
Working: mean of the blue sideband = 17.2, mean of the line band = 15.6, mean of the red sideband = 16.2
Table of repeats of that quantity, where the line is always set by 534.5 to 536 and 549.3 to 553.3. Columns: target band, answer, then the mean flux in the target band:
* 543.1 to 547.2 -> 0.24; 15.5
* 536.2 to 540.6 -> 0.16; 16.5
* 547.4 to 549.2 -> 0.11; 15.1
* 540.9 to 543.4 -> 0.13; 15.8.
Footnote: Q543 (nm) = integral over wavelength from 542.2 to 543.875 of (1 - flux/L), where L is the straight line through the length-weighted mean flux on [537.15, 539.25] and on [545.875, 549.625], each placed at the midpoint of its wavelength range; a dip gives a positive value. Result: 0.03 nm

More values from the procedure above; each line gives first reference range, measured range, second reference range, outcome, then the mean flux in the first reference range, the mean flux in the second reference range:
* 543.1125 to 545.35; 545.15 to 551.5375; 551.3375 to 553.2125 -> 0.20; 15.7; 16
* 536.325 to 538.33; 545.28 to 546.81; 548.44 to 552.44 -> 0.11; 17.1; 15.8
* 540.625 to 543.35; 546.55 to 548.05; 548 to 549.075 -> 0.05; 15.7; 15.3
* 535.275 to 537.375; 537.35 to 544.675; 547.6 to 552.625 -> 0.29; 17.2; 15.7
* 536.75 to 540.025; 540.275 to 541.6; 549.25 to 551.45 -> 0.05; 16.4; 15.8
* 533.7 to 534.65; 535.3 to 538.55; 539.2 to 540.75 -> -0.34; 15.4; 15.7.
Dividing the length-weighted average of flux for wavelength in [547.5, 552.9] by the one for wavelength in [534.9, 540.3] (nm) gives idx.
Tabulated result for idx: 0.94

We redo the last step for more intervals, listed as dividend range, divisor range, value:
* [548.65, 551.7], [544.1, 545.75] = 1.02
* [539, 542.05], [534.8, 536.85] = 0.90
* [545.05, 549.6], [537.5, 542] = 0.94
